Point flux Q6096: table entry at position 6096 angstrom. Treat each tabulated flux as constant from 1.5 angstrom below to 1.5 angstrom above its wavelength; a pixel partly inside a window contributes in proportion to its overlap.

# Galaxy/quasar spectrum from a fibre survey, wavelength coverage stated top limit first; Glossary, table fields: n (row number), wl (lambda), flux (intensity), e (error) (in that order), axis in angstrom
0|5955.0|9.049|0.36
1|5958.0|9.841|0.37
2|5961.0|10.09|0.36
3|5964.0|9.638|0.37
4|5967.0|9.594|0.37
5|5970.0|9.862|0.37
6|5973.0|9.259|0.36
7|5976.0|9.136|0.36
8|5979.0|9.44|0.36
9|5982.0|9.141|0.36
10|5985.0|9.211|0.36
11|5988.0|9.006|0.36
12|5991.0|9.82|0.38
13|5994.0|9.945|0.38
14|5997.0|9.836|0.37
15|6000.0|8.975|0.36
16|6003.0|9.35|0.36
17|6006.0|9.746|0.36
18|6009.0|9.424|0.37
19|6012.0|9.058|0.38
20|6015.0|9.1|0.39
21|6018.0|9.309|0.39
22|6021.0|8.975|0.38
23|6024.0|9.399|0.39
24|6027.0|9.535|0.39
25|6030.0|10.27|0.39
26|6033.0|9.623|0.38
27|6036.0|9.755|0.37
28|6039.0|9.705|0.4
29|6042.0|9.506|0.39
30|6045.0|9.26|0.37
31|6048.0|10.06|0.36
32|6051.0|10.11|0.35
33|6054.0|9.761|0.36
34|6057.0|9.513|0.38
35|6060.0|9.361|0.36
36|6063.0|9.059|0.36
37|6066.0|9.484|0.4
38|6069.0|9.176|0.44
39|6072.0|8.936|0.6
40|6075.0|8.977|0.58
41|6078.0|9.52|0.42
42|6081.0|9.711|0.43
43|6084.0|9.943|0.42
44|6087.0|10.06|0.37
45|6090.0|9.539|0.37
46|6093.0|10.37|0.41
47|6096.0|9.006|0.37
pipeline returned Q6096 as 9.006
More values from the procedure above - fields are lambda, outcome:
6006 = 9.746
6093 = 10.37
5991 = 9.82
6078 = 9.52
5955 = 9.049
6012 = 9.058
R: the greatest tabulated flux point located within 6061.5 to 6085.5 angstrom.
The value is 9.943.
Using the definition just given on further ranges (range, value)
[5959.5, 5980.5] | 10.09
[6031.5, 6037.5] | 9.755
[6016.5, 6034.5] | 10.27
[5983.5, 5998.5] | 9.945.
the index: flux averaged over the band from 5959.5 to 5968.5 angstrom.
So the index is 9.77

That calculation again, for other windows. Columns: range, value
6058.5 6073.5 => 9.2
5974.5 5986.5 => 9.23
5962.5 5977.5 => 9.5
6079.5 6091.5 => 9.81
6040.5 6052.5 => 9.73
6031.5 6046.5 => 9.57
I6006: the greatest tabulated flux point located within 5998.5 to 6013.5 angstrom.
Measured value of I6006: 9.746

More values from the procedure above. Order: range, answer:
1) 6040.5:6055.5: 10.11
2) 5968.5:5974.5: 9.862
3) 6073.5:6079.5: 9.52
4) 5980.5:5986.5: 9.211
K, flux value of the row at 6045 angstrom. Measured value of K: 9.26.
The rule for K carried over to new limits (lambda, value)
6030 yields 10.27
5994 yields 9.945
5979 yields 9.44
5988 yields 9.006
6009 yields 9.424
